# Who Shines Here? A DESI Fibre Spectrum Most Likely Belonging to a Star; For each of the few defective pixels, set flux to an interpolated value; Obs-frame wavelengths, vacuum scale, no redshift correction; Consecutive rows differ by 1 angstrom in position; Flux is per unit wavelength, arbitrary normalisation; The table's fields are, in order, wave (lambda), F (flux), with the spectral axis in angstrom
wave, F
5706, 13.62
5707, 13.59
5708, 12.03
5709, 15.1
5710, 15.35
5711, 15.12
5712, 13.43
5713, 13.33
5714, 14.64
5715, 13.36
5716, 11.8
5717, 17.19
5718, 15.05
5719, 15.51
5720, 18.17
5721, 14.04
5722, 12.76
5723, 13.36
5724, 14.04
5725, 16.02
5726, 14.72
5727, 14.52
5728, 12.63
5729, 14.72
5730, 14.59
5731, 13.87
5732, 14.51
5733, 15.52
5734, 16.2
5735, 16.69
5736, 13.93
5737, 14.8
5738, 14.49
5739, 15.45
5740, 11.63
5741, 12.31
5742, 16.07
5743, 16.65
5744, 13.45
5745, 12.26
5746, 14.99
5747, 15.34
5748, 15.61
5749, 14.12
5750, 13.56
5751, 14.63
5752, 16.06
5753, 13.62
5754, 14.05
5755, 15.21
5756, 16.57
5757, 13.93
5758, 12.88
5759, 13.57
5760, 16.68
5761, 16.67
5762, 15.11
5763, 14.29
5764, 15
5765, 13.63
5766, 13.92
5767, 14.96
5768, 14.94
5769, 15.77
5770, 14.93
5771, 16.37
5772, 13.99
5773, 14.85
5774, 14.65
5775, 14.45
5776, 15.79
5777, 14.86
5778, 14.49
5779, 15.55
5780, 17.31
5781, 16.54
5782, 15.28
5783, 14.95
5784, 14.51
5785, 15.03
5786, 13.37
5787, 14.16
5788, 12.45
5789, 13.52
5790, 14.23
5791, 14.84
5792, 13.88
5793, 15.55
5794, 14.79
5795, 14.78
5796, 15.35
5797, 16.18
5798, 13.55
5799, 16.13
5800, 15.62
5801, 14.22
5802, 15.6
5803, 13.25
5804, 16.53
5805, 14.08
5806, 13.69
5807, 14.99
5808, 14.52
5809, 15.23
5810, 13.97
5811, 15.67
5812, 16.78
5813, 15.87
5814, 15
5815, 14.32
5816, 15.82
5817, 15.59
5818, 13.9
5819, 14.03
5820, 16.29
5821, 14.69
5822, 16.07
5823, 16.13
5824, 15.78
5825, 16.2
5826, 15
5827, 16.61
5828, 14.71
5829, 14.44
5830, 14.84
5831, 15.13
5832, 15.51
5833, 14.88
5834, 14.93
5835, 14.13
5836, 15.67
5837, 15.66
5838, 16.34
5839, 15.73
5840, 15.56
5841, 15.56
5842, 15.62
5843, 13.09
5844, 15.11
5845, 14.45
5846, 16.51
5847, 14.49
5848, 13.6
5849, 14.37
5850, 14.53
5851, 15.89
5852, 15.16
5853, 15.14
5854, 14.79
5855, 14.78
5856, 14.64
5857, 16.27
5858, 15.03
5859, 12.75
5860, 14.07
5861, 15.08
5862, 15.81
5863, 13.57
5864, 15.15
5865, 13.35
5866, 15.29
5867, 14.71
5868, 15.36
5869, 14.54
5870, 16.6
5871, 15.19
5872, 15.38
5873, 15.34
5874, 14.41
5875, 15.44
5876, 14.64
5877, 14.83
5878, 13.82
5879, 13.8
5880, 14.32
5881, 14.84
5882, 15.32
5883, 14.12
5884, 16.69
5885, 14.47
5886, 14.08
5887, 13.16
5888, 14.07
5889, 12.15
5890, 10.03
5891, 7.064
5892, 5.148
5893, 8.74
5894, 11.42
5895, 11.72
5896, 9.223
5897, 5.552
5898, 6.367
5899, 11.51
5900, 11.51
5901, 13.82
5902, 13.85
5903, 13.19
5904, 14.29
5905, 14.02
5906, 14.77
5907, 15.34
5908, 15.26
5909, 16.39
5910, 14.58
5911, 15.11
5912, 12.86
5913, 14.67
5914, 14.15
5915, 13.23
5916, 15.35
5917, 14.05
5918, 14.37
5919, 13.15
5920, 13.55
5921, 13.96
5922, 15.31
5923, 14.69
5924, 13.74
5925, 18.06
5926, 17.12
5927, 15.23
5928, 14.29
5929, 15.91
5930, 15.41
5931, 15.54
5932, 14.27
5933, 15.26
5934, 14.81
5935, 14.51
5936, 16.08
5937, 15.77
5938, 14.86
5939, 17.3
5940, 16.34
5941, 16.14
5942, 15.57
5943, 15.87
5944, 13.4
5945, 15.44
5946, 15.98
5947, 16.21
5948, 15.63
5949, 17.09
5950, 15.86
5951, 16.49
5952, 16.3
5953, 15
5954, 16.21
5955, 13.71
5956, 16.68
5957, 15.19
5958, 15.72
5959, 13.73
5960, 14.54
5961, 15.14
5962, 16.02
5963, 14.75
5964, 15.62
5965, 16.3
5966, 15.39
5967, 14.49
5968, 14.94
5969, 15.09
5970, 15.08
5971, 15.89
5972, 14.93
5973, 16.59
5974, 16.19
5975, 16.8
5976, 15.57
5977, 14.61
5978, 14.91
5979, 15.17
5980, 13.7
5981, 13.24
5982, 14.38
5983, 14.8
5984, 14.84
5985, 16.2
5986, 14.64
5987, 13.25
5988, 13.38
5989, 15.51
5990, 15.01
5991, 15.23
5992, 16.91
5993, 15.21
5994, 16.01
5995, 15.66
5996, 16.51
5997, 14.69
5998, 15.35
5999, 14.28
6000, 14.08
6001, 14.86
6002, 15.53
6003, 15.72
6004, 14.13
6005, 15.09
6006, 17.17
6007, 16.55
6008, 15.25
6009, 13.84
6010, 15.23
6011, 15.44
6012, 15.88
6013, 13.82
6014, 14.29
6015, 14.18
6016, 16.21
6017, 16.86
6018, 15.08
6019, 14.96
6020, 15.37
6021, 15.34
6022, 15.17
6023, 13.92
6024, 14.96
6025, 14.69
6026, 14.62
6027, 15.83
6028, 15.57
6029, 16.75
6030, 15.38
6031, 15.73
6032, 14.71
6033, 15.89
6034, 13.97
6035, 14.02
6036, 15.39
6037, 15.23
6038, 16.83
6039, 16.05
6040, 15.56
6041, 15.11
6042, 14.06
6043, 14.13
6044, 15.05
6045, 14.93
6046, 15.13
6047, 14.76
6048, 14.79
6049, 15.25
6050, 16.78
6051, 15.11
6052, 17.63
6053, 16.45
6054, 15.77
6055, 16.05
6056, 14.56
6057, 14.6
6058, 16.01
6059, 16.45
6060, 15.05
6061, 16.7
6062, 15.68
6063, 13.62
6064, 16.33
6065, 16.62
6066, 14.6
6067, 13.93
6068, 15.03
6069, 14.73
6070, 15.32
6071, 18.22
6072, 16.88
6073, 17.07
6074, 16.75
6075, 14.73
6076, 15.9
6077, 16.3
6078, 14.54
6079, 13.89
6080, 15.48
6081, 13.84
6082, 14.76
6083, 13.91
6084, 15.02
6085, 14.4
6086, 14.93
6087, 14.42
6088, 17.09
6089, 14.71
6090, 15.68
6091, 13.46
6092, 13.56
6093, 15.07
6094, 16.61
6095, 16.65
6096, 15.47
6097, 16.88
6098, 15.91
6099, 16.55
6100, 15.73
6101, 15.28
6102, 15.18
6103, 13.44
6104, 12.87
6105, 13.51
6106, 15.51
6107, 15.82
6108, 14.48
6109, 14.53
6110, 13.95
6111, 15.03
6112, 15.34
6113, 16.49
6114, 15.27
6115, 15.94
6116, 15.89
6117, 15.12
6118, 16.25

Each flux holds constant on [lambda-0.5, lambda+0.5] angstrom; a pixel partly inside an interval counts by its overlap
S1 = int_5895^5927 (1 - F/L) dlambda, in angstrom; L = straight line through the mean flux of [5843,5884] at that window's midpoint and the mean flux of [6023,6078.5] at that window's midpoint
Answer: 2.9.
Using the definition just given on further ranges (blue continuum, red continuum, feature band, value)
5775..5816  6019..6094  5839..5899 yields 5.02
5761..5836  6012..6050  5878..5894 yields 2.67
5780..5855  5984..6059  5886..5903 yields 5.16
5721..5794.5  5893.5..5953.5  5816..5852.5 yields -1.55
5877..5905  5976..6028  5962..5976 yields -1.36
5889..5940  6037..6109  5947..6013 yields -4.62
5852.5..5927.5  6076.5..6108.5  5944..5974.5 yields -2.75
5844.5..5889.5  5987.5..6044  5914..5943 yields -0.41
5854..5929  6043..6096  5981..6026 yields -0.91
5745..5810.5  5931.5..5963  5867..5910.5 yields 5.90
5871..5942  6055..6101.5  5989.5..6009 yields -0.91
